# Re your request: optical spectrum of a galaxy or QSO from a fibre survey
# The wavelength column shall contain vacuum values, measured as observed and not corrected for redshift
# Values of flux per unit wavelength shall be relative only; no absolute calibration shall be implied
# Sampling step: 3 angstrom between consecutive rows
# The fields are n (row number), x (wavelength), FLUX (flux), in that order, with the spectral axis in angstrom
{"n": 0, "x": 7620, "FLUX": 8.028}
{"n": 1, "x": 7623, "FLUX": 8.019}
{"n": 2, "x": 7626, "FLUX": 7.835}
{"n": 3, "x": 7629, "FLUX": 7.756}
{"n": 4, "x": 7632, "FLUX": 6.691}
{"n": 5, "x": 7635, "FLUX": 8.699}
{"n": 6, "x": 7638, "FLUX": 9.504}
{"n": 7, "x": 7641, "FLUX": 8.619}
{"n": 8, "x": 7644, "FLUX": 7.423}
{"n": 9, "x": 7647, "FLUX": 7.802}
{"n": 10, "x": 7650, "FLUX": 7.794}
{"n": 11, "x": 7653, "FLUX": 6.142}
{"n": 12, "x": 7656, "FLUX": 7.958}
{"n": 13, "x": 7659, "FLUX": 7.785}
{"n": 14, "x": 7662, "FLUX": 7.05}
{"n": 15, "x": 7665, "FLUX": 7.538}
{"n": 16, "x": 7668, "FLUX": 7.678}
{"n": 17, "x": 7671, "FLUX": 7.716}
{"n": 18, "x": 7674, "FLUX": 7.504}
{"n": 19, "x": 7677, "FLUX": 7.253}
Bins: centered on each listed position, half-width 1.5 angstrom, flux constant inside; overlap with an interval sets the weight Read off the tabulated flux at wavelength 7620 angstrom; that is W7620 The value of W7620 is 8.028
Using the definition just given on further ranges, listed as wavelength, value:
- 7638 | 9.504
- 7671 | 7.716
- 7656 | 7.958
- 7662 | 7.05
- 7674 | 7.504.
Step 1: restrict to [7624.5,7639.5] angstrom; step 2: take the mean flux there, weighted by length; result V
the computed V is 8.1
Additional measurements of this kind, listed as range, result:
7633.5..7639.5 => 9.1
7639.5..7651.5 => 7.91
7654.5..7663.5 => 7.6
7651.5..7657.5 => 7.05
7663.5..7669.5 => 7.61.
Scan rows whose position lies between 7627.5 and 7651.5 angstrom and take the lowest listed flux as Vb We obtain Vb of 6.691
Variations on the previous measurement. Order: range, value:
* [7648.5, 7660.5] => 6.142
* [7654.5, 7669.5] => 7.05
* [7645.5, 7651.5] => 7.794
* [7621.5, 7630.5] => 7.756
